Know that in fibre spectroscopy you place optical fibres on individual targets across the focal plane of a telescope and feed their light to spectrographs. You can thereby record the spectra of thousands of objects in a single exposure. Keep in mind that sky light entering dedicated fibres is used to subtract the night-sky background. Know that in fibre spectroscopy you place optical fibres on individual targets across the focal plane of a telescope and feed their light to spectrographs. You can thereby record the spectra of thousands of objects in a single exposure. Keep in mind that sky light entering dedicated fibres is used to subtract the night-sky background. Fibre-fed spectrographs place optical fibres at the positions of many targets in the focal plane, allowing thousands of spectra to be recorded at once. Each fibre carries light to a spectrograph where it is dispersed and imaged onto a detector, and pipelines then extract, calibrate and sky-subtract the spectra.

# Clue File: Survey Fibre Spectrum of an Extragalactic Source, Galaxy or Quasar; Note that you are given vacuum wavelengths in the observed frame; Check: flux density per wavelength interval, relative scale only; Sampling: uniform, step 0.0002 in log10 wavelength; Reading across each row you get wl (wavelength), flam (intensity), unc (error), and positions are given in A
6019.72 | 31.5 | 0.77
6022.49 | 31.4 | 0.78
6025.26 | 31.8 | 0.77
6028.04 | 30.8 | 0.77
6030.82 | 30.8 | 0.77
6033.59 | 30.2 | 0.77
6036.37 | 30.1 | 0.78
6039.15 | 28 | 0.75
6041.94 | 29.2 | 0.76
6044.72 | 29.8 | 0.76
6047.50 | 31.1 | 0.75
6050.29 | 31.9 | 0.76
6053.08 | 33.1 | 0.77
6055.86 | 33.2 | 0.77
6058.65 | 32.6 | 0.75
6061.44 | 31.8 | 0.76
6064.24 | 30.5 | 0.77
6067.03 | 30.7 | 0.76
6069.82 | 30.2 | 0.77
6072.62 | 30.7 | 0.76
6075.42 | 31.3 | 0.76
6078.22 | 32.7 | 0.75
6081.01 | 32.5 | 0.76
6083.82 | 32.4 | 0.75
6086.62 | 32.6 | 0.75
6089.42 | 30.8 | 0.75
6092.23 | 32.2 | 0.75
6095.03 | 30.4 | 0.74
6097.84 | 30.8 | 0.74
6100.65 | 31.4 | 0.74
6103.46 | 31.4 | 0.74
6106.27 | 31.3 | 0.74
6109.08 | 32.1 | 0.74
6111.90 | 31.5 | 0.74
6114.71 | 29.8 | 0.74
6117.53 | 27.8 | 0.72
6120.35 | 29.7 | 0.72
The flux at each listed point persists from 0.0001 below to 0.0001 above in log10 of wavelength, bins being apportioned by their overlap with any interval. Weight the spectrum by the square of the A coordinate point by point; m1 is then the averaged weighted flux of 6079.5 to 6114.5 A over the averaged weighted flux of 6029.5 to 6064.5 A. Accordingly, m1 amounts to 1.0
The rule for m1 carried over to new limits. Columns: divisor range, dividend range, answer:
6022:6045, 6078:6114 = 1.07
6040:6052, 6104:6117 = 1.04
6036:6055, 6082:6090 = 1.06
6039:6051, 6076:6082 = 1.09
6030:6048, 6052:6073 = 1.07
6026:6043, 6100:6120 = 1.05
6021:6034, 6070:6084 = 1.04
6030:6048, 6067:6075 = 1.04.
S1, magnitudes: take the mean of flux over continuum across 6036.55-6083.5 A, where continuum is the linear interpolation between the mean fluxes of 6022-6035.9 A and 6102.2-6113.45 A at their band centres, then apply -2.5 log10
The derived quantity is 0.00 mag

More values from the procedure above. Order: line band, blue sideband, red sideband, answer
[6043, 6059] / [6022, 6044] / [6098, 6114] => -0.05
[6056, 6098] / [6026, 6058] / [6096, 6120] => -0.03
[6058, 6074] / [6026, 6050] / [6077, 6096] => 0.01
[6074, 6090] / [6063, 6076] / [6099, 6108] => -0.04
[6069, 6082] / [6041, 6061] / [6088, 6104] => 0.00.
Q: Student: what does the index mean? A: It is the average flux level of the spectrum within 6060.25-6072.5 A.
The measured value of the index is 30.8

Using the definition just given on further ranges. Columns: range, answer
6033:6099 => 31.2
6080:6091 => 32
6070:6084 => 31.7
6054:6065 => 32.2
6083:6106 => 31.5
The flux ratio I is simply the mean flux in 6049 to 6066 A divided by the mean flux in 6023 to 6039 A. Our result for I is 1.05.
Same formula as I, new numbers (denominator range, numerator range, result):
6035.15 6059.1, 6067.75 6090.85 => 1.02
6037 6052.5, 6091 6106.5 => 1.04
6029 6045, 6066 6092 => 1.06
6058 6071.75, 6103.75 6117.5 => 0.99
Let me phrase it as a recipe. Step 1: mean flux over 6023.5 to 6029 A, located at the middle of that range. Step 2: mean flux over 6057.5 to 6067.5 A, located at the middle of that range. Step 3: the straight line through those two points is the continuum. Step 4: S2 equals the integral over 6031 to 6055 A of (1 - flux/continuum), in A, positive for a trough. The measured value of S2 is 0.7 A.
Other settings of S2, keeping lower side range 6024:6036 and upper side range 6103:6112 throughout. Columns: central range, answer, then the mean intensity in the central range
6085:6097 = 0.0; 31.5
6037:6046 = 0.5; 29.1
